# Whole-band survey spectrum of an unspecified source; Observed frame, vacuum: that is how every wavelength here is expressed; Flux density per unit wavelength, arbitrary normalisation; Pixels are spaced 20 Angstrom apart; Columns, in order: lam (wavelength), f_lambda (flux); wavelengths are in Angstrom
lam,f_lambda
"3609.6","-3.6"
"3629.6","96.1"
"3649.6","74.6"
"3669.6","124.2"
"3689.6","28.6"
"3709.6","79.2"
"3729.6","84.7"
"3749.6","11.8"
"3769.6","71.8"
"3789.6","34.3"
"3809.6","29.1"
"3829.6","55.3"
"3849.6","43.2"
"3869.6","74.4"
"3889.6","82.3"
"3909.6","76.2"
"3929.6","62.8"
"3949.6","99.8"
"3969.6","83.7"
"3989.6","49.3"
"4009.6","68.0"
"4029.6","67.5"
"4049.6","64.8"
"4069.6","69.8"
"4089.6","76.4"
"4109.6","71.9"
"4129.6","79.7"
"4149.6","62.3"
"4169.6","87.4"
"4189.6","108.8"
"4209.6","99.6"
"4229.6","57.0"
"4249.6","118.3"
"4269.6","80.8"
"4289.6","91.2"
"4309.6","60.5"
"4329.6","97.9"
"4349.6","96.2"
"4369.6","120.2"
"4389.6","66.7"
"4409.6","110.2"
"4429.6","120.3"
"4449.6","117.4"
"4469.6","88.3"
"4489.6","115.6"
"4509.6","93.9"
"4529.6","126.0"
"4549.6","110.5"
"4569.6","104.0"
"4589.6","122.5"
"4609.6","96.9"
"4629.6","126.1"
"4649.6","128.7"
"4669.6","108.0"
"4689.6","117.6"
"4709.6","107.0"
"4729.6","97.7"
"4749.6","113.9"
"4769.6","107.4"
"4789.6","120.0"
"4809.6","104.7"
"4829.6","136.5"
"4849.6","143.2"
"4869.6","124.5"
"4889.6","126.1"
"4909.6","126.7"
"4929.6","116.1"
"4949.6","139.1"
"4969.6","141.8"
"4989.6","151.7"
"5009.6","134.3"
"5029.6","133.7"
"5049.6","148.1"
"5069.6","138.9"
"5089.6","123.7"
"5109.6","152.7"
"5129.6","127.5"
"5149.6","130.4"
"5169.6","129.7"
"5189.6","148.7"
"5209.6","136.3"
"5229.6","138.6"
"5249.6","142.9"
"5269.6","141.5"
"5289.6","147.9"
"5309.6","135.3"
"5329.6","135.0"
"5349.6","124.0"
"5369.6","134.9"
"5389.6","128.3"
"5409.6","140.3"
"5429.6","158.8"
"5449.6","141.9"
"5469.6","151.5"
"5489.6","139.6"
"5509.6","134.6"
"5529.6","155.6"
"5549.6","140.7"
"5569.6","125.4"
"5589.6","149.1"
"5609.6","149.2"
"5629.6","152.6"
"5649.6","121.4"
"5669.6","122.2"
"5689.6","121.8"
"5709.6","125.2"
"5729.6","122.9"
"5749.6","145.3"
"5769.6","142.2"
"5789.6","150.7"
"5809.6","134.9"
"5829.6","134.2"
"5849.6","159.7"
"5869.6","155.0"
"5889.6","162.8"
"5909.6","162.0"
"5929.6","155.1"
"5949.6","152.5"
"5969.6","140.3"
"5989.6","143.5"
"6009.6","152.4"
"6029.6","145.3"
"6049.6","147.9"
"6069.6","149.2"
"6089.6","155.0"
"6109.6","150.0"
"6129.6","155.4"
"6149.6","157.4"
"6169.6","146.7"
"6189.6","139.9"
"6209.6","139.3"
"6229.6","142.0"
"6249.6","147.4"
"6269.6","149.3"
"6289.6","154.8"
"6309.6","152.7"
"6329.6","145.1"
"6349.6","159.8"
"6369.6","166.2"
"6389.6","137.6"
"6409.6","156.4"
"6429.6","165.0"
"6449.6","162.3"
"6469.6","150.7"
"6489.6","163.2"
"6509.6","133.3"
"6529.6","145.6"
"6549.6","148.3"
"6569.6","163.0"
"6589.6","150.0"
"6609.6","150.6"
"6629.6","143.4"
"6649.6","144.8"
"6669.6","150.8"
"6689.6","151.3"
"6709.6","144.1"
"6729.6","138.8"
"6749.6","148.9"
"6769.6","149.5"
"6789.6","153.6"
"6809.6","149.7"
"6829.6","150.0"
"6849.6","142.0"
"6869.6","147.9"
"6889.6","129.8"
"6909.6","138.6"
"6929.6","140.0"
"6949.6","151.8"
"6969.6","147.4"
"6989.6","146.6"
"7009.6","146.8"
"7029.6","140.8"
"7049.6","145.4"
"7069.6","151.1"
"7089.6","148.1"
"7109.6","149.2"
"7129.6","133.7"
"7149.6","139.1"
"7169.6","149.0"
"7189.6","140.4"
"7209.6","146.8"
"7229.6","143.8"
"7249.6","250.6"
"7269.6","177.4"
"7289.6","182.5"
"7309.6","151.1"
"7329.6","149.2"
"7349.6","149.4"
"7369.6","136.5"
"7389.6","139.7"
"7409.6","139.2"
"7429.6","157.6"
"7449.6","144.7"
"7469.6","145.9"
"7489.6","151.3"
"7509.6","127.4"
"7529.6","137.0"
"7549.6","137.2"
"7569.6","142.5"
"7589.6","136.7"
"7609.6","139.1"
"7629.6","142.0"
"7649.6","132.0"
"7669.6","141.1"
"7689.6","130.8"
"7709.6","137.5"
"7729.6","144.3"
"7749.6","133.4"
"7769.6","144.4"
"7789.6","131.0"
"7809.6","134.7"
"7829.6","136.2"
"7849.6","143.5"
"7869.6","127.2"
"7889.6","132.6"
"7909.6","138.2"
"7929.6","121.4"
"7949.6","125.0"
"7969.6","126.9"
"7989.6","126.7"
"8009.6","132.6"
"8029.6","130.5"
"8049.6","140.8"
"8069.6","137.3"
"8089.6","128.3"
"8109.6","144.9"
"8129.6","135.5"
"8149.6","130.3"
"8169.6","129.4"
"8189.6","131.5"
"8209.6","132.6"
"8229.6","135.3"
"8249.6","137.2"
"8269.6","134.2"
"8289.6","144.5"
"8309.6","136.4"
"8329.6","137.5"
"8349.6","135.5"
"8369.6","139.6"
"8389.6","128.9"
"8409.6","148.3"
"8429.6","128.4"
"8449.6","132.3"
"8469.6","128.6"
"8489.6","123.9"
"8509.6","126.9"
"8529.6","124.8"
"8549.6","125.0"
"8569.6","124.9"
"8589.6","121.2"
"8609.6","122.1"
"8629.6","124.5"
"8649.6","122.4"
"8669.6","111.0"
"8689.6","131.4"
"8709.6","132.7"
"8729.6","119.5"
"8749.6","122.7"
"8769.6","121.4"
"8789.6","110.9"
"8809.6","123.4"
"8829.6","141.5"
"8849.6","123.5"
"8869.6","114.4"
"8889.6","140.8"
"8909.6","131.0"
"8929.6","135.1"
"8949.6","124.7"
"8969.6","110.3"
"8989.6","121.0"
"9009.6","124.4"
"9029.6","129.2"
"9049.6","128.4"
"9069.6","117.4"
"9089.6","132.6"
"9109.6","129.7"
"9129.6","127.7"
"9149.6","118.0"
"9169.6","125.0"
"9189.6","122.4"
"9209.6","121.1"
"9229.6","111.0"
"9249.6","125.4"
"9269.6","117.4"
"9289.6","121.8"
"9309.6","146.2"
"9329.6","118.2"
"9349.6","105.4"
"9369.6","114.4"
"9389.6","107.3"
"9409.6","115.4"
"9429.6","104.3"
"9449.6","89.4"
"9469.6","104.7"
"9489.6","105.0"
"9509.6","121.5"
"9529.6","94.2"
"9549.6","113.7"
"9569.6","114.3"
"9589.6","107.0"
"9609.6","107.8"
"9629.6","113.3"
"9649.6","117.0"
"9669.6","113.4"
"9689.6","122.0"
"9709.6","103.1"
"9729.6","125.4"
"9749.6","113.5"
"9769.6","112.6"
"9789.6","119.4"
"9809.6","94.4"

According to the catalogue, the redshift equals 0.11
